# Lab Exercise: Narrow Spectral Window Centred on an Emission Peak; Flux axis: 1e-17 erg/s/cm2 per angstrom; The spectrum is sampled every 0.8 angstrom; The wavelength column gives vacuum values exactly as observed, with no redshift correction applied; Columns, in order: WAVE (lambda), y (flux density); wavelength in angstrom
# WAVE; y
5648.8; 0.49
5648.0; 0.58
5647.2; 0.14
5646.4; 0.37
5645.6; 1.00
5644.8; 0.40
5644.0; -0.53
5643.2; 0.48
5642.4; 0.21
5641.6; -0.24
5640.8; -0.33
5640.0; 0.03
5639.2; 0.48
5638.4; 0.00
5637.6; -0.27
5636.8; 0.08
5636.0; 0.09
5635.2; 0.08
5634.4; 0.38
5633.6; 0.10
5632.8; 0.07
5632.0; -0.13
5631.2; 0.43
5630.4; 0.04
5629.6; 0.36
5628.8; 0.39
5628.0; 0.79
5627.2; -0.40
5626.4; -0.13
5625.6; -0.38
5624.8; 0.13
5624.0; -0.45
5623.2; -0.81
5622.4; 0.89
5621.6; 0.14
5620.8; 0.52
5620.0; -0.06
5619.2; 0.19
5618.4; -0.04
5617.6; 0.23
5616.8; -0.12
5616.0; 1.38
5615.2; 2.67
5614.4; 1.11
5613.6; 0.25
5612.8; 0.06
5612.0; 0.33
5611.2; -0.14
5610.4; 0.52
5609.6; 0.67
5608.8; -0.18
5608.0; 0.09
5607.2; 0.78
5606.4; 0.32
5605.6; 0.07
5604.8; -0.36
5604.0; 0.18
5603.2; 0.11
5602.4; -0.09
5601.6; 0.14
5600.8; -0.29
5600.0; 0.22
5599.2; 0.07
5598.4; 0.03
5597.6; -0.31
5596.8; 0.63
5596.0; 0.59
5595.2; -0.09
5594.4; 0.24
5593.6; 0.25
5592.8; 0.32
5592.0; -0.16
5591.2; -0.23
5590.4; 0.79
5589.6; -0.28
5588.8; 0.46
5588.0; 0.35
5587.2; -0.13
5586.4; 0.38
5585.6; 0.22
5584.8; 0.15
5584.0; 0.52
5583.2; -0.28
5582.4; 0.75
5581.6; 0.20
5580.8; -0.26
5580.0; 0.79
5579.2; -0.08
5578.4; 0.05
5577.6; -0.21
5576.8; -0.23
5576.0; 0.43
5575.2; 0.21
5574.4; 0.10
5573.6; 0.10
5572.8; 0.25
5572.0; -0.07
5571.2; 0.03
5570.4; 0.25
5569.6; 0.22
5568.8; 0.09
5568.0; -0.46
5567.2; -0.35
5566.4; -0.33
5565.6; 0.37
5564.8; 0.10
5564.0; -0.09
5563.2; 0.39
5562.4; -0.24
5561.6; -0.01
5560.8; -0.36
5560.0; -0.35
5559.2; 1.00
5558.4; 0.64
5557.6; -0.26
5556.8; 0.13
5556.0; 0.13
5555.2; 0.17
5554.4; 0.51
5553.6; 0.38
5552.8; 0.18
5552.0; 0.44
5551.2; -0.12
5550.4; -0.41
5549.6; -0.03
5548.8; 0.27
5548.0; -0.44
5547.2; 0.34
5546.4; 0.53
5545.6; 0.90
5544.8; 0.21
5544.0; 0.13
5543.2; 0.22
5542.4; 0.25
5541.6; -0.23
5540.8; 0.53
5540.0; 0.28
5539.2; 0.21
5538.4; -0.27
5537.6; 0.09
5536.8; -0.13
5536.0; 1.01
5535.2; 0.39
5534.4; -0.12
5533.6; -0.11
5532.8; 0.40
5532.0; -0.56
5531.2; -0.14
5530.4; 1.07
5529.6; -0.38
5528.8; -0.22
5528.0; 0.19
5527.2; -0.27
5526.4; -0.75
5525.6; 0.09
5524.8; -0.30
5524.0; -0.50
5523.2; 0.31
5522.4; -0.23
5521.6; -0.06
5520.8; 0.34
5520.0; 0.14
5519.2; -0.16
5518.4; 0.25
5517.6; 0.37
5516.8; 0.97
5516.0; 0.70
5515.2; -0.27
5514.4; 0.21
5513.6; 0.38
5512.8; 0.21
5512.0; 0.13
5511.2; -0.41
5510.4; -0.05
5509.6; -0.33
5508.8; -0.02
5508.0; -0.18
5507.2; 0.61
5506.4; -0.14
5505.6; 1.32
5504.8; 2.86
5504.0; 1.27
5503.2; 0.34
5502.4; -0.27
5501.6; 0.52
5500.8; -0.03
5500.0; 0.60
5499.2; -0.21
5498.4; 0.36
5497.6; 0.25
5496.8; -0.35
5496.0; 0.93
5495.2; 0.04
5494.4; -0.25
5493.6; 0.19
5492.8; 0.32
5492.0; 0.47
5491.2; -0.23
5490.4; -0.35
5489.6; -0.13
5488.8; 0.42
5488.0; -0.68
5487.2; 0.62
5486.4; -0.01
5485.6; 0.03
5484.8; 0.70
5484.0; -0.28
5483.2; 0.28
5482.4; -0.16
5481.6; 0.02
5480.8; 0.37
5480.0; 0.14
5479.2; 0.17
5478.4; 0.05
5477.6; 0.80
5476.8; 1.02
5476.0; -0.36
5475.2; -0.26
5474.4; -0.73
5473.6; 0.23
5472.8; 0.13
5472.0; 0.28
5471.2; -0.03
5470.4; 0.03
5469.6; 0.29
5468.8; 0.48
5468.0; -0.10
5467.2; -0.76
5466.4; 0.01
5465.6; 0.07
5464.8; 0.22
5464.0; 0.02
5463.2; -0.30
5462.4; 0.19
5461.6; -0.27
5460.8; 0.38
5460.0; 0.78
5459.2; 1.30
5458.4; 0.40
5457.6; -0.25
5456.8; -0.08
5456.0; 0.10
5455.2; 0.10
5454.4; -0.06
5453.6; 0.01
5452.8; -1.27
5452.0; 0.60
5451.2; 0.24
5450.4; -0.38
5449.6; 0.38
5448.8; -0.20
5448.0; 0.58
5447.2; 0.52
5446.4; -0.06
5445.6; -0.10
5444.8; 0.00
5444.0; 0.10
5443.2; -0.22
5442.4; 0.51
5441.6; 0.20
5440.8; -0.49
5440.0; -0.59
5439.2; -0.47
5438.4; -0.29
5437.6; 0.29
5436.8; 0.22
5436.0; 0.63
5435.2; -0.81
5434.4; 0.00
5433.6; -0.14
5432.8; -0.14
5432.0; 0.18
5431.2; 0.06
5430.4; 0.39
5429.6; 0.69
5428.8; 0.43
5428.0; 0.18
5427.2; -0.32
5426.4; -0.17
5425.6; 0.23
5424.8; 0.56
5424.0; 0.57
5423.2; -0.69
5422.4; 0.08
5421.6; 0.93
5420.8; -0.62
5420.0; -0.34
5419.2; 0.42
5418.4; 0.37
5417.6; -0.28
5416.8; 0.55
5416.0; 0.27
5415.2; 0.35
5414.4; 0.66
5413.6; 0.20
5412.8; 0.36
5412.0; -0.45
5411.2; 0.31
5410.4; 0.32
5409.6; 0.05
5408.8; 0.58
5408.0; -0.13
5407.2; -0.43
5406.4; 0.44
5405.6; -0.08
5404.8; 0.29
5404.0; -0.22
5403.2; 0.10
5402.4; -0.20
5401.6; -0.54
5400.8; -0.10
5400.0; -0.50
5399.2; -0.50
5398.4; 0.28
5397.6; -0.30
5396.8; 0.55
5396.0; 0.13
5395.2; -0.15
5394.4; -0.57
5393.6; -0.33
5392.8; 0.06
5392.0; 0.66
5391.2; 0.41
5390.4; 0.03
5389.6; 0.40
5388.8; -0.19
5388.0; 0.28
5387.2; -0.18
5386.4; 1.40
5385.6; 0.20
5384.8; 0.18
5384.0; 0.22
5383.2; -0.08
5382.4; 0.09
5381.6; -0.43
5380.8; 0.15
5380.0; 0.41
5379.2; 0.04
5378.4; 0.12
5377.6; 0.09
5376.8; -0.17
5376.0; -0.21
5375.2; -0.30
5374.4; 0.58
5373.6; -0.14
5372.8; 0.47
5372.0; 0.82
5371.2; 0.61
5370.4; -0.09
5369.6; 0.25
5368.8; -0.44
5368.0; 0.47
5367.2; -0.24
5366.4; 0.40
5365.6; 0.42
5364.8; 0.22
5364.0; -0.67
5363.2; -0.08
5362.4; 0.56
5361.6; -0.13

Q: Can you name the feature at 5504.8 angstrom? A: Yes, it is Hbeta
